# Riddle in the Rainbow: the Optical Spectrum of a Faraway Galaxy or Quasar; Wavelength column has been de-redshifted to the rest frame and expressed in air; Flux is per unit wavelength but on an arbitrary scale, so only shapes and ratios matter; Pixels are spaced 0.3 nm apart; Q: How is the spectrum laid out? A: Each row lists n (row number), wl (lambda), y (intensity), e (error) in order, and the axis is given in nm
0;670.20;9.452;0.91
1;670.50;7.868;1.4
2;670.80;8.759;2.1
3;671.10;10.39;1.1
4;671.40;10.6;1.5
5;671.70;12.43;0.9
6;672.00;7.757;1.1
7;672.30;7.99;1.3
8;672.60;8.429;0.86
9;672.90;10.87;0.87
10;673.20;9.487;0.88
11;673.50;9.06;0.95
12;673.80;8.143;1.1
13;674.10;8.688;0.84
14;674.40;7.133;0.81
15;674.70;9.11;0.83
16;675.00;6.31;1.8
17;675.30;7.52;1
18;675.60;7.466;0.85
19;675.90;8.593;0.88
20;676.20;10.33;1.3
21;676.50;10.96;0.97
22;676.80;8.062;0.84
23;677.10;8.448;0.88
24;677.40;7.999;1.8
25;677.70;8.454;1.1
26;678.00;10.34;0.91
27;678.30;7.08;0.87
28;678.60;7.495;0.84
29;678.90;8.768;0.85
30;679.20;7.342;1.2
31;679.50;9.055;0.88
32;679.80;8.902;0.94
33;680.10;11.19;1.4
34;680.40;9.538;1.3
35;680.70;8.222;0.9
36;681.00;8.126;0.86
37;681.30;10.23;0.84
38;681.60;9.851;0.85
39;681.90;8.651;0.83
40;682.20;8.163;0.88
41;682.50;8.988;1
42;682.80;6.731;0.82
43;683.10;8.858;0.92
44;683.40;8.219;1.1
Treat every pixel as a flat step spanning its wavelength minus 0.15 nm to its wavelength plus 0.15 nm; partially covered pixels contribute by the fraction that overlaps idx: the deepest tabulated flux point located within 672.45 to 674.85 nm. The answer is 7.133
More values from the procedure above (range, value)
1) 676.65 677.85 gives 7.999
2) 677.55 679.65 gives 7.08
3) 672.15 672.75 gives 7.99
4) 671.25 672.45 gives 7.757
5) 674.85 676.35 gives 6.31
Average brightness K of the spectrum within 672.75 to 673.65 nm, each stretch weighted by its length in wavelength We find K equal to 9.81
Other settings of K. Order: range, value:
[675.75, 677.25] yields 9.28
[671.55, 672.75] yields 9.15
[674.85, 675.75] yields 7.1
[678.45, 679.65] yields 8.17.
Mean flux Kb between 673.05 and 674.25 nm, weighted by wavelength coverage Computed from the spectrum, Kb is 8.84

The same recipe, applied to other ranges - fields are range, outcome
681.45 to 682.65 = 8.91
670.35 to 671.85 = 10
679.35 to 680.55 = 9.67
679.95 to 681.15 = 9.27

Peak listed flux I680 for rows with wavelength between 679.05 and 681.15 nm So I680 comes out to 11.19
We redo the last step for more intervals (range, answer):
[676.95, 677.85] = 8.454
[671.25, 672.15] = 12.43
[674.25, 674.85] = 9.11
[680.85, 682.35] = 10.23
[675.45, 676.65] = 10.96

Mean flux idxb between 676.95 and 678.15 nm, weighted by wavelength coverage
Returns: 8.81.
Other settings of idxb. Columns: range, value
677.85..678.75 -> 8.31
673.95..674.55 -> 7.91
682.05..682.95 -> 7.96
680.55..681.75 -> 9.11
